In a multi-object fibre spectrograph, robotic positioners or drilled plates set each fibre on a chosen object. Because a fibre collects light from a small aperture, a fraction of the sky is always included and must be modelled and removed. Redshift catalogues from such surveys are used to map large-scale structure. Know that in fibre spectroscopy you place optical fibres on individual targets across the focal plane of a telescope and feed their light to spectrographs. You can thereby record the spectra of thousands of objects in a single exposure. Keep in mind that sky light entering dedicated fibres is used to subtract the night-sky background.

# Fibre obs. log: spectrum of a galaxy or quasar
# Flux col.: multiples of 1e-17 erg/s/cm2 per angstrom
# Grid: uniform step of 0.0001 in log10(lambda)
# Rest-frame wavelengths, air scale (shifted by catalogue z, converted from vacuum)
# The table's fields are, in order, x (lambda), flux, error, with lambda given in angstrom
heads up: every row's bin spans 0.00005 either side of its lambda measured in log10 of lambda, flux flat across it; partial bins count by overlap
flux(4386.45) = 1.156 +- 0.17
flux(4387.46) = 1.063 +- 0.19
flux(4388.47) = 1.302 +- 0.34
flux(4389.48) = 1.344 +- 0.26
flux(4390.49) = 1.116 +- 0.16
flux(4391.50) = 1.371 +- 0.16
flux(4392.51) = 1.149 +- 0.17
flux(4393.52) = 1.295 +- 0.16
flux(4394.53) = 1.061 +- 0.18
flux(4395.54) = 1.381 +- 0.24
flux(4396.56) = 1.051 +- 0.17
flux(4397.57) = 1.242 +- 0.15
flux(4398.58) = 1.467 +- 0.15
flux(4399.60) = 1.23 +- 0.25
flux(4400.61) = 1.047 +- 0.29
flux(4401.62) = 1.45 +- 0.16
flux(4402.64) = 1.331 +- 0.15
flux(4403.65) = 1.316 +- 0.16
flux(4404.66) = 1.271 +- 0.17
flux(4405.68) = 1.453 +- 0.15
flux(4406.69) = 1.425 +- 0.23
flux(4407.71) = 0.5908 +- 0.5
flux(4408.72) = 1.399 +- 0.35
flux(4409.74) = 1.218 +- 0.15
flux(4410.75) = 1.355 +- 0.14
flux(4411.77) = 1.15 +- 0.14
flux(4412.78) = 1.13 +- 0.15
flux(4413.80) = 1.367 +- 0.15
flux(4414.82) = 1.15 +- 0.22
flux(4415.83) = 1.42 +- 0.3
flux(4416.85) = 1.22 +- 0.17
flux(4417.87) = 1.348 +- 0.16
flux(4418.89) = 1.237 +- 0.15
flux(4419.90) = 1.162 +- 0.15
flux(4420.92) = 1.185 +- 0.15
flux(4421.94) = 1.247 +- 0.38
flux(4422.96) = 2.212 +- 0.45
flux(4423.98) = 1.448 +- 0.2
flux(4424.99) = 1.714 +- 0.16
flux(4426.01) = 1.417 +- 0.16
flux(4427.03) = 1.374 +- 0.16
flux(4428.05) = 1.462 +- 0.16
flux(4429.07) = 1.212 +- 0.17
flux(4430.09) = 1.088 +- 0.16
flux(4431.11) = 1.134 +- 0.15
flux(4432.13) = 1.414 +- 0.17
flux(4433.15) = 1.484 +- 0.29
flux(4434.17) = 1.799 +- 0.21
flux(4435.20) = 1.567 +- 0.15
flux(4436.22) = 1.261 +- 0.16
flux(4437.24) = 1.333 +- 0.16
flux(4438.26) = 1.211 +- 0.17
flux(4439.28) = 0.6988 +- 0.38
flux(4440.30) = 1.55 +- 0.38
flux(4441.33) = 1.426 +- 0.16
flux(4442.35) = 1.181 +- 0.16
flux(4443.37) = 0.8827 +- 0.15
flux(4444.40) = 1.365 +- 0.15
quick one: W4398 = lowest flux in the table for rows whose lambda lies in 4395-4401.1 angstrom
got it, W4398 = 1.047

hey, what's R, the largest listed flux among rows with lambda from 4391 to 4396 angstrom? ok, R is 1.381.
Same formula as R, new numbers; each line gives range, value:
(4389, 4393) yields 1.371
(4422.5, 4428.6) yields 2.212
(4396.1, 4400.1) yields 1.467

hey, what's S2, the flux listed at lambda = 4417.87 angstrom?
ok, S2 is 1.348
